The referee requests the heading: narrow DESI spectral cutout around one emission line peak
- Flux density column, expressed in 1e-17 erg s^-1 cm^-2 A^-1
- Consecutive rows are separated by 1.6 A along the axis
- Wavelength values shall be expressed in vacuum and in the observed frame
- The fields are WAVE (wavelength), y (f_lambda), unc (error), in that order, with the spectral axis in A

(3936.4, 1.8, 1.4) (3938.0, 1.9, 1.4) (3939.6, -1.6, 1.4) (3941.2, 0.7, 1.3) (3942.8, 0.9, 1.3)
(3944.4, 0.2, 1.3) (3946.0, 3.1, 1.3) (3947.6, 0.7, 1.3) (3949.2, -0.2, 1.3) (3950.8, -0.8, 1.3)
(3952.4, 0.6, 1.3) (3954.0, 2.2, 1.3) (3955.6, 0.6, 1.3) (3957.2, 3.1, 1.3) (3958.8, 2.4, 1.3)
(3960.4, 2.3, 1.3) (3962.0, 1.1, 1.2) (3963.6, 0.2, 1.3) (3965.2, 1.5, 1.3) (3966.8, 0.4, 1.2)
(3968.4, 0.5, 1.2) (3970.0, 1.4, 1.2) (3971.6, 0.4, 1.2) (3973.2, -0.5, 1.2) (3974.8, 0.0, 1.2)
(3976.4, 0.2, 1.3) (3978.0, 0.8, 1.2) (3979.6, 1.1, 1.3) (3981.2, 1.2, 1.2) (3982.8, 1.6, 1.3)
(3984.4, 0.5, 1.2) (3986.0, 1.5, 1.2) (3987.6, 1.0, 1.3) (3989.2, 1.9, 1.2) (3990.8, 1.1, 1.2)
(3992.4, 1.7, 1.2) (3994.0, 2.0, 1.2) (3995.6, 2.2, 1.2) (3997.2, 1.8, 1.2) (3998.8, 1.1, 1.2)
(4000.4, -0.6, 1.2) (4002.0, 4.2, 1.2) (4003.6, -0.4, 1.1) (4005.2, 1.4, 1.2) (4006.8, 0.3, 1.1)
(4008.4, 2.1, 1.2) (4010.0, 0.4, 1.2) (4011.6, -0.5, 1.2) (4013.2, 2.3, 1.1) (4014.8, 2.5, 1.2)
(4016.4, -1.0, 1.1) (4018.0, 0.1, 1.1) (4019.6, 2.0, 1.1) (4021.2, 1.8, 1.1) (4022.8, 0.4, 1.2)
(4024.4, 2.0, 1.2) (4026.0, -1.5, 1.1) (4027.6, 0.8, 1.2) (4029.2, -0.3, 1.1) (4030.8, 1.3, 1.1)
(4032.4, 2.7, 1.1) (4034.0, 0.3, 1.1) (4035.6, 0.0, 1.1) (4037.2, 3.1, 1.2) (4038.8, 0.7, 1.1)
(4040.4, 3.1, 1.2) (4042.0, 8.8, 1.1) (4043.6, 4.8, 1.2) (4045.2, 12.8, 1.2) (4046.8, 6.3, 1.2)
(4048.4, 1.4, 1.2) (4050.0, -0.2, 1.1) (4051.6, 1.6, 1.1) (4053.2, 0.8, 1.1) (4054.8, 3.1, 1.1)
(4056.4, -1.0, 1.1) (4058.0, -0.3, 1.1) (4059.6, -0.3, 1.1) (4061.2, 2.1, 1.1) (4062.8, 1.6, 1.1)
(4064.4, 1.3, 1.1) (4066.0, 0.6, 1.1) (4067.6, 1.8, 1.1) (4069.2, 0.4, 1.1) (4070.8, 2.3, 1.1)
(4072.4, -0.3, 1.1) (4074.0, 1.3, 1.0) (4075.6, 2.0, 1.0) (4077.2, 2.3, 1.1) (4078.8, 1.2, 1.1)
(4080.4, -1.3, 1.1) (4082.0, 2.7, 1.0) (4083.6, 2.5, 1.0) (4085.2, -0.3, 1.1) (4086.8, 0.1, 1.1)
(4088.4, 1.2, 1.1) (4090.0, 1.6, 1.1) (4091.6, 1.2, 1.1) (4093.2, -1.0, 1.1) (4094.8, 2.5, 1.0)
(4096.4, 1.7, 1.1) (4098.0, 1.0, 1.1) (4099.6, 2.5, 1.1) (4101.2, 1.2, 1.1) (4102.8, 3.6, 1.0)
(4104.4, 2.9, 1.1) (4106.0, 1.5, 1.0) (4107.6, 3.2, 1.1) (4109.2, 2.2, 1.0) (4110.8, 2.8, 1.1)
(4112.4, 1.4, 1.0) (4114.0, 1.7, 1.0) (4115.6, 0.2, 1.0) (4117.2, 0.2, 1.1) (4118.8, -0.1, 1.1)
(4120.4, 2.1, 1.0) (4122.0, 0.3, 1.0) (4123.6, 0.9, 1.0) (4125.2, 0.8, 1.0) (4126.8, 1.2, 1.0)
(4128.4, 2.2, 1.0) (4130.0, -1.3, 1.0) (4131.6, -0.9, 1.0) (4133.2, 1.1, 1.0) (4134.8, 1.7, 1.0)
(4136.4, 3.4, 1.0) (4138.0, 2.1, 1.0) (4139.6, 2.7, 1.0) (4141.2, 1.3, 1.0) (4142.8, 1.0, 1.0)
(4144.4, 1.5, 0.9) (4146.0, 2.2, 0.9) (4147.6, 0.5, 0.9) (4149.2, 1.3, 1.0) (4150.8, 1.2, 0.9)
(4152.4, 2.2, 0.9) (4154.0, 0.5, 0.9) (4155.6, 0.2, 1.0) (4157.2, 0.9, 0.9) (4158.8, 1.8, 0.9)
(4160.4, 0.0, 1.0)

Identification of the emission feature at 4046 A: [O II]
